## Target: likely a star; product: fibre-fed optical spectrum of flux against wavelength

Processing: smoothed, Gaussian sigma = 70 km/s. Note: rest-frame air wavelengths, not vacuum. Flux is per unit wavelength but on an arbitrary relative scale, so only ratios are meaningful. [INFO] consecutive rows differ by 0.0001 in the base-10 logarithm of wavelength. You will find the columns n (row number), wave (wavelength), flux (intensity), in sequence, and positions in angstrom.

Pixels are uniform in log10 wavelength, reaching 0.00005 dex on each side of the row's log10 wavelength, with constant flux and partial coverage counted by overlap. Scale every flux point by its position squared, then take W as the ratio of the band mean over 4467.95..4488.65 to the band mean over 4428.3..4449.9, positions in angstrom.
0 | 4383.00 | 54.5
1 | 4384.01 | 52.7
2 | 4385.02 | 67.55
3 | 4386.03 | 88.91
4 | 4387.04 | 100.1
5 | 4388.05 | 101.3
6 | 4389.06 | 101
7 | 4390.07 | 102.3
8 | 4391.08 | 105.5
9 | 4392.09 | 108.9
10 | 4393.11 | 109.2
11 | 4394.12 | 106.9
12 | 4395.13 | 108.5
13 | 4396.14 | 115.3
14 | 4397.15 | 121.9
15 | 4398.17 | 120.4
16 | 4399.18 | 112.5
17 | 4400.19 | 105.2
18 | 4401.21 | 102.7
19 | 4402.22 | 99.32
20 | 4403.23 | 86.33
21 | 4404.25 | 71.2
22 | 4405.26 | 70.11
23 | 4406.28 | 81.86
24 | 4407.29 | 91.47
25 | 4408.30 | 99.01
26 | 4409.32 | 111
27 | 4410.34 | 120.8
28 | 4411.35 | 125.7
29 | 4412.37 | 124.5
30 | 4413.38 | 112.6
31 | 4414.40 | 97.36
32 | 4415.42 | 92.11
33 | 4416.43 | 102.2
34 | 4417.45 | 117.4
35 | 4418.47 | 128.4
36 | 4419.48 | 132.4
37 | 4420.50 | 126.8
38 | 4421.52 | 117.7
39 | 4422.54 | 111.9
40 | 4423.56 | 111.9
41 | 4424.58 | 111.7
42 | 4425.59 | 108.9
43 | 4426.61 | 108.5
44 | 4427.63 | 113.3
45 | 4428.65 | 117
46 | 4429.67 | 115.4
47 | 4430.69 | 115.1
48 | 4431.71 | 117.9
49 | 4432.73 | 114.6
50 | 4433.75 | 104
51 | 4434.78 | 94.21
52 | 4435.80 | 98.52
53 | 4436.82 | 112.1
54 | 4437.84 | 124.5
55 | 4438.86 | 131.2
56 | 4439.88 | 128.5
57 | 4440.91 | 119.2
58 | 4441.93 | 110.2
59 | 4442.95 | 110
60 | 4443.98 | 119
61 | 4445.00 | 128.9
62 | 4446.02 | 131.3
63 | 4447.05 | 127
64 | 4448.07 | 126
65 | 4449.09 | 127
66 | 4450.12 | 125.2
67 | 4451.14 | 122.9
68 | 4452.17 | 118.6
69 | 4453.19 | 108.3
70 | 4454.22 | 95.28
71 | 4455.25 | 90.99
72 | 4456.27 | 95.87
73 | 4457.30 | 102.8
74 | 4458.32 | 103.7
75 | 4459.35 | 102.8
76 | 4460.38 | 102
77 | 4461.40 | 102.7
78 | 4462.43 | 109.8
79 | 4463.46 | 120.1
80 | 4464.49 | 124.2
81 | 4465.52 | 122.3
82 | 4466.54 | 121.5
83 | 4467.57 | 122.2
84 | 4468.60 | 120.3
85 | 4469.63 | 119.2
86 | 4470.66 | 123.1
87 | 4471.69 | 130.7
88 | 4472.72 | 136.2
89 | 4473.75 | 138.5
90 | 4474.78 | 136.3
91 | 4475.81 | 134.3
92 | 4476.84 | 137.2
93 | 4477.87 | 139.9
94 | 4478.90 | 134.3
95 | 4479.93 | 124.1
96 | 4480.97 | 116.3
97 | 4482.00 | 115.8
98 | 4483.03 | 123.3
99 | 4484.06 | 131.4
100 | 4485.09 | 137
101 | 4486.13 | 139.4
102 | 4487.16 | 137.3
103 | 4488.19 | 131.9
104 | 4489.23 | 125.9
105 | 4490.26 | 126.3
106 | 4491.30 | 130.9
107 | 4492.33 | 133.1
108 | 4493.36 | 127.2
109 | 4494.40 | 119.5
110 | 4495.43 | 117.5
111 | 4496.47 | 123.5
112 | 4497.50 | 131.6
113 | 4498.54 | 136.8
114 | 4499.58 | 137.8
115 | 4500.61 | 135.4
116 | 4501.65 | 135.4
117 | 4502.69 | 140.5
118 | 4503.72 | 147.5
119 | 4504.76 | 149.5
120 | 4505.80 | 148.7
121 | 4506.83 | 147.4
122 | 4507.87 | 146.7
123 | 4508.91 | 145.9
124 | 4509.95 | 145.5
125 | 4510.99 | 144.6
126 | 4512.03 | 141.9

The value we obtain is 1.1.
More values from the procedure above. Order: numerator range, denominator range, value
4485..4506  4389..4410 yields 1.37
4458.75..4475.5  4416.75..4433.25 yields 1.06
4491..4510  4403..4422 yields 1.34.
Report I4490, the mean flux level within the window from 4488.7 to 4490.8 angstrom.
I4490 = 126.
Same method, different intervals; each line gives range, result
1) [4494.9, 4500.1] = 130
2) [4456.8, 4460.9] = 103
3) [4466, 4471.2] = 121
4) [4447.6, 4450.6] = 126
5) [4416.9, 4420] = 126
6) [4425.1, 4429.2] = 112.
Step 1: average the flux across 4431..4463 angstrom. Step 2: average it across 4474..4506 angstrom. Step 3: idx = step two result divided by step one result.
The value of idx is 1.17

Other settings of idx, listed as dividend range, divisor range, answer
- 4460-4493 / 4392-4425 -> 1.18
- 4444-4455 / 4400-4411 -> 1.27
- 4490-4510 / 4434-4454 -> 1.15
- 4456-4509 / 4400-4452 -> 1.14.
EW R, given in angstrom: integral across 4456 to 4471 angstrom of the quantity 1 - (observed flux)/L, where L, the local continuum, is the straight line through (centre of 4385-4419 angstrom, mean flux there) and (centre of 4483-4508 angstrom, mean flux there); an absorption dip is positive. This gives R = 1.3 angstrom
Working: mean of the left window 104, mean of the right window 135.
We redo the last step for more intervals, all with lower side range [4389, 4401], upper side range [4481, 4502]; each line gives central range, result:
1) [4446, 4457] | 0.63 angstrom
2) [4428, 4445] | 0.50 angstrom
